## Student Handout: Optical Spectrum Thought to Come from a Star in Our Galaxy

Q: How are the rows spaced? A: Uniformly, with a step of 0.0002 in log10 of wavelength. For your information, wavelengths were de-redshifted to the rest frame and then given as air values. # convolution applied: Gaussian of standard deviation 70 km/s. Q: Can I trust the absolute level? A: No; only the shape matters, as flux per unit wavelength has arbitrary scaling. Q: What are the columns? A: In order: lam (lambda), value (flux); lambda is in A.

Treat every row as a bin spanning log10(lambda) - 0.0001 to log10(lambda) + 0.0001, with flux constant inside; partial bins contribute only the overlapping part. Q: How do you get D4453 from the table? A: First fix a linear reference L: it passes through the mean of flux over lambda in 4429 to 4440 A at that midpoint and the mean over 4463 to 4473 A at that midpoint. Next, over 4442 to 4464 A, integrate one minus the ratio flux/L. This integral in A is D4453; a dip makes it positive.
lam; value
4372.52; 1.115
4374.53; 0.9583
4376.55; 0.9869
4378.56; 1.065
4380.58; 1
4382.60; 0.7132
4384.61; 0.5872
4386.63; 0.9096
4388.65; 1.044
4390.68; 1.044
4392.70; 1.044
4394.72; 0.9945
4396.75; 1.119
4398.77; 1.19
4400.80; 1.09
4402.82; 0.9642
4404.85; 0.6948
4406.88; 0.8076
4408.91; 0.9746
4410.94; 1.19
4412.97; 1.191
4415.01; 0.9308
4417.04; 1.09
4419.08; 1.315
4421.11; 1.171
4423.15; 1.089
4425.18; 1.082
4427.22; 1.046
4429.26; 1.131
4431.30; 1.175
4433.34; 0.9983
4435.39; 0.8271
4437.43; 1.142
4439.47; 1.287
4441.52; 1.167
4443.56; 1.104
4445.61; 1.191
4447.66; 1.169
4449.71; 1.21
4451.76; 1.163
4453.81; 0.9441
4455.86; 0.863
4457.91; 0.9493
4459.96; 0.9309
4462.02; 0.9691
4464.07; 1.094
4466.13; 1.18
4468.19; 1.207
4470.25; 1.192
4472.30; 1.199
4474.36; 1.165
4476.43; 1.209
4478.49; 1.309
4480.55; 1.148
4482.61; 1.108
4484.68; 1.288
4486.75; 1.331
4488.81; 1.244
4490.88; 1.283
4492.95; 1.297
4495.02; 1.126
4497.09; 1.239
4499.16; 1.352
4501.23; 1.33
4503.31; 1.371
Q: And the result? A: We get 1.5 A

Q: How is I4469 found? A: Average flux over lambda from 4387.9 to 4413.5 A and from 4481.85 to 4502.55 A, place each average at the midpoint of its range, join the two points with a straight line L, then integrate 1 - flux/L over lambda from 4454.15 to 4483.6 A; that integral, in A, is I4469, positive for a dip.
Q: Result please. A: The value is 2.4 A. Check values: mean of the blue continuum 1.02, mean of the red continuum 1.26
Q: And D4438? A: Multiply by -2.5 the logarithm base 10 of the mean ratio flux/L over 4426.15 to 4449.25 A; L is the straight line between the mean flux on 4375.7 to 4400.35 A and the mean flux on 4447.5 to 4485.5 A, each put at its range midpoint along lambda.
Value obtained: -0.05 mag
